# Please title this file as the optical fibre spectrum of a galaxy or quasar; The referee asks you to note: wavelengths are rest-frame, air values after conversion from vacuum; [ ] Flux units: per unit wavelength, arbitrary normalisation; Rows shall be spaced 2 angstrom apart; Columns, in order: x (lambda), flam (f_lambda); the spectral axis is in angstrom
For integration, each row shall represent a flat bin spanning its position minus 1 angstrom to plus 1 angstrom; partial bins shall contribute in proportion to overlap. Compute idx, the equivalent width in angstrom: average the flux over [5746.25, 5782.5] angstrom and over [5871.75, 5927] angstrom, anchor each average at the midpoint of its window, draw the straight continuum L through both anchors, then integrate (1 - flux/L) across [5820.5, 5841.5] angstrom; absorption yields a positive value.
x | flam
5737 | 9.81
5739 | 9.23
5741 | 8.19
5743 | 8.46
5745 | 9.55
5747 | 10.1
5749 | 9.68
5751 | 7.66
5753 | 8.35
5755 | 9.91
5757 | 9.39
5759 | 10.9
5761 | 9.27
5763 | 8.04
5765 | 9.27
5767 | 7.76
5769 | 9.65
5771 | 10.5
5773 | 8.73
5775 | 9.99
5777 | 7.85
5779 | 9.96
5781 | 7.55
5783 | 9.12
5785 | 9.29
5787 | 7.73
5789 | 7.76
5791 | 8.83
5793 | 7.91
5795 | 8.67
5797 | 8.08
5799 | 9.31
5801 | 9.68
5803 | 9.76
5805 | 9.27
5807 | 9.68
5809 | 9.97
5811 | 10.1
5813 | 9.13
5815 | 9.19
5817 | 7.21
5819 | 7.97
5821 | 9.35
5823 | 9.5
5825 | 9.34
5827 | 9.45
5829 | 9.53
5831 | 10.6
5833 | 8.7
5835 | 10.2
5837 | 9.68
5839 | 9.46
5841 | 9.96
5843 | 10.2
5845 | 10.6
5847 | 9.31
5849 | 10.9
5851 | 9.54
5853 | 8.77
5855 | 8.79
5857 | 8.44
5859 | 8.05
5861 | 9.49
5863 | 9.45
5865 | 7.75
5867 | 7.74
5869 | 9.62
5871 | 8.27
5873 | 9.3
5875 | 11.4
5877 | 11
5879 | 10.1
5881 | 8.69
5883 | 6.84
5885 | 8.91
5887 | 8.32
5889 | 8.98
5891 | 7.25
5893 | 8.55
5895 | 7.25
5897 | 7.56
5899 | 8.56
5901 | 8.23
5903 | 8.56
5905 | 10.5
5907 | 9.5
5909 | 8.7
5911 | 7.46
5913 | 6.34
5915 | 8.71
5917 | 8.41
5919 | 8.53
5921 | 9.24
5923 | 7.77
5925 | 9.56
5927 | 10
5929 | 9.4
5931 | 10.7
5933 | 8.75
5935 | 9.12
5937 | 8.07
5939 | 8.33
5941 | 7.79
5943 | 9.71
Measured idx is -1.6 angstrom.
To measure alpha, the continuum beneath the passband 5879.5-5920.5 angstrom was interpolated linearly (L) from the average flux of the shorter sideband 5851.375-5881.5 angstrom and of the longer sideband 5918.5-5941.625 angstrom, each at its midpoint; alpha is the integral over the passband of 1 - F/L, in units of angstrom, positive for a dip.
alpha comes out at 3.3 angstrom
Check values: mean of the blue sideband 9.14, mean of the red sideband 8.97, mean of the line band 8.33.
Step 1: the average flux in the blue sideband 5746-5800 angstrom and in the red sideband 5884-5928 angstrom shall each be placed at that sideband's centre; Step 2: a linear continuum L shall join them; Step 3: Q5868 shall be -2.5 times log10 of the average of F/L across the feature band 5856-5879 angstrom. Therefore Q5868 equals -0.07 mag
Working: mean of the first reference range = 8.94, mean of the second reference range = 8.49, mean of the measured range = 9.18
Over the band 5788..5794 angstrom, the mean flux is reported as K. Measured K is 8.17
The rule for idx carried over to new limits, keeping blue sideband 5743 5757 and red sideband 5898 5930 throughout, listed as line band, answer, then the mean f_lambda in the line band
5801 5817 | -0.78 angstrom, 9.44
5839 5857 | -1.56 angstrom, 9.67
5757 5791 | 0.50 angstrom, 8.97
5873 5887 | -0.92 angstrom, 9.39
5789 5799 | 0.71 angstrom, 8.4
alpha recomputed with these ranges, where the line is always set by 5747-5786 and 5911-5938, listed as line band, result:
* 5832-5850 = -1.9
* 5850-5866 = 0.2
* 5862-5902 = 0.8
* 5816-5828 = 0.3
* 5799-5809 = -0.6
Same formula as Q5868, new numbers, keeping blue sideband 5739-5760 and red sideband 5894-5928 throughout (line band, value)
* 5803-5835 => -0.047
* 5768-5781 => -0.022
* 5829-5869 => -0.068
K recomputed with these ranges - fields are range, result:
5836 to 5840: 9.57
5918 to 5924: 8.51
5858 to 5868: 8.5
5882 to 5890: 8.26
